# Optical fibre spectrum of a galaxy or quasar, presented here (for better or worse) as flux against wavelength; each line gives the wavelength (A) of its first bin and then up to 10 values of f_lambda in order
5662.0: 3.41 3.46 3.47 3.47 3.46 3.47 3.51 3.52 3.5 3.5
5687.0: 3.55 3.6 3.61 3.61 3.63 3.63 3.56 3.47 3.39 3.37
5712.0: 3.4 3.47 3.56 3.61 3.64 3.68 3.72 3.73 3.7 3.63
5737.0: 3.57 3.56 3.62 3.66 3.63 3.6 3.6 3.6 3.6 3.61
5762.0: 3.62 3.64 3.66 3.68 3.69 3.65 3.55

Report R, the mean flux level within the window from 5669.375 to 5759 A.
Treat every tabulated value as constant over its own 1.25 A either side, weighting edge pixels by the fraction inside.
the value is 3.57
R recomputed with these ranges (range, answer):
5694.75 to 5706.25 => 3.57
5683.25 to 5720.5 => 3.53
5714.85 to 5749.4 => 3.63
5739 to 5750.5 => 3.62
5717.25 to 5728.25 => 3.65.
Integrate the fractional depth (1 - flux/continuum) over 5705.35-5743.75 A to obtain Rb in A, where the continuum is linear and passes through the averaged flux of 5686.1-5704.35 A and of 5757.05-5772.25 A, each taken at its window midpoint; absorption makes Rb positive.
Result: 0.4 A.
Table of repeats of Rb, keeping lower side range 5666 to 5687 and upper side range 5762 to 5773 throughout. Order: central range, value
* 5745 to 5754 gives 0.0 A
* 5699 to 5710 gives 0.2 A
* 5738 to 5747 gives 0.0 A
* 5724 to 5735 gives -0.3 A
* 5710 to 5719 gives 0.2 A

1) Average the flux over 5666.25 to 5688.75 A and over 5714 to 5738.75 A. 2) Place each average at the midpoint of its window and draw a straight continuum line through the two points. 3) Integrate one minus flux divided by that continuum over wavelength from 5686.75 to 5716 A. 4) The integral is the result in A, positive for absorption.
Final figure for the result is 0.3 A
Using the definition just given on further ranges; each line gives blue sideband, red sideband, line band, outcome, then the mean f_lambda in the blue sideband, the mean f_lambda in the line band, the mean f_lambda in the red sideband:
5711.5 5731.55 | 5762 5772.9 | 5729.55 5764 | 0.18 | 3.61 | 3.62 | 3.66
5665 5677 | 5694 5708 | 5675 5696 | -0.24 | 3.47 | 3.55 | 3.55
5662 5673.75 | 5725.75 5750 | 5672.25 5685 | -0.03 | 3.46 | 3.5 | 3.64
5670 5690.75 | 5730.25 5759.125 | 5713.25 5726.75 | -0.09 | 3.51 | 3.6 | 3.62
